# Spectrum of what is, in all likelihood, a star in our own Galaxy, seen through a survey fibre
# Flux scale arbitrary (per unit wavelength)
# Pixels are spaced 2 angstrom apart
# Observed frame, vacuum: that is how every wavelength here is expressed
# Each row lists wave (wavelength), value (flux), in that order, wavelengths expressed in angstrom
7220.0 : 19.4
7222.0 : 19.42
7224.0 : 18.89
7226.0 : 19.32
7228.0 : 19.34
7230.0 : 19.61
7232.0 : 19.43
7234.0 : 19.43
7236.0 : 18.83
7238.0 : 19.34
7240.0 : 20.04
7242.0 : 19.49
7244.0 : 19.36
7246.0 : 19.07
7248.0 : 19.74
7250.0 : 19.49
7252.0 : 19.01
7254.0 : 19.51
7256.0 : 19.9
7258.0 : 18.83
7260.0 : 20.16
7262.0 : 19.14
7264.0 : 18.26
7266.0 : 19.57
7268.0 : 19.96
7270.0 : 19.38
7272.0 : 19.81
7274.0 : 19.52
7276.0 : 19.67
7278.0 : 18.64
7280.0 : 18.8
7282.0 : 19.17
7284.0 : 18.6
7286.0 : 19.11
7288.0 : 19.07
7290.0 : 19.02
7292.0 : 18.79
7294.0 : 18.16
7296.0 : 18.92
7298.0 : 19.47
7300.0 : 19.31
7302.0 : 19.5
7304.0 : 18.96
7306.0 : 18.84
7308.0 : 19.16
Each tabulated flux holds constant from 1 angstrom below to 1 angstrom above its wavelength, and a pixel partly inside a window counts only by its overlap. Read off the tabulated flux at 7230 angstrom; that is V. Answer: 19.61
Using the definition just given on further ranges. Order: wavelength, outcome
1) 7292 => 18.79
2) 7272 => 19.81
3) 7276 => 19.67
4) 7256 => 19.9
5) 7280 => 18.8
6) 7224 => 18.89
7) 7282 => 19.17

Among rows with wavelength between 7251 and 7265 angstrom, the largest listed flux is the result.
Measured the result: 20.16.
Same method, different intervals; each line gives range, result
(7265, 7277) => 19.96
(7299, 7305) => 19.5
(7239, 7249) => 20.04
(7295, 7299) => 19.47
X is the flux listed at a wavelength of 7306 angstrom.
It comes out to 18.84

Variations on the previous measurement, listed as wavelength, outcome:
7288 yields 19.07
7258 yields 18.83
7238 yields 19.34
